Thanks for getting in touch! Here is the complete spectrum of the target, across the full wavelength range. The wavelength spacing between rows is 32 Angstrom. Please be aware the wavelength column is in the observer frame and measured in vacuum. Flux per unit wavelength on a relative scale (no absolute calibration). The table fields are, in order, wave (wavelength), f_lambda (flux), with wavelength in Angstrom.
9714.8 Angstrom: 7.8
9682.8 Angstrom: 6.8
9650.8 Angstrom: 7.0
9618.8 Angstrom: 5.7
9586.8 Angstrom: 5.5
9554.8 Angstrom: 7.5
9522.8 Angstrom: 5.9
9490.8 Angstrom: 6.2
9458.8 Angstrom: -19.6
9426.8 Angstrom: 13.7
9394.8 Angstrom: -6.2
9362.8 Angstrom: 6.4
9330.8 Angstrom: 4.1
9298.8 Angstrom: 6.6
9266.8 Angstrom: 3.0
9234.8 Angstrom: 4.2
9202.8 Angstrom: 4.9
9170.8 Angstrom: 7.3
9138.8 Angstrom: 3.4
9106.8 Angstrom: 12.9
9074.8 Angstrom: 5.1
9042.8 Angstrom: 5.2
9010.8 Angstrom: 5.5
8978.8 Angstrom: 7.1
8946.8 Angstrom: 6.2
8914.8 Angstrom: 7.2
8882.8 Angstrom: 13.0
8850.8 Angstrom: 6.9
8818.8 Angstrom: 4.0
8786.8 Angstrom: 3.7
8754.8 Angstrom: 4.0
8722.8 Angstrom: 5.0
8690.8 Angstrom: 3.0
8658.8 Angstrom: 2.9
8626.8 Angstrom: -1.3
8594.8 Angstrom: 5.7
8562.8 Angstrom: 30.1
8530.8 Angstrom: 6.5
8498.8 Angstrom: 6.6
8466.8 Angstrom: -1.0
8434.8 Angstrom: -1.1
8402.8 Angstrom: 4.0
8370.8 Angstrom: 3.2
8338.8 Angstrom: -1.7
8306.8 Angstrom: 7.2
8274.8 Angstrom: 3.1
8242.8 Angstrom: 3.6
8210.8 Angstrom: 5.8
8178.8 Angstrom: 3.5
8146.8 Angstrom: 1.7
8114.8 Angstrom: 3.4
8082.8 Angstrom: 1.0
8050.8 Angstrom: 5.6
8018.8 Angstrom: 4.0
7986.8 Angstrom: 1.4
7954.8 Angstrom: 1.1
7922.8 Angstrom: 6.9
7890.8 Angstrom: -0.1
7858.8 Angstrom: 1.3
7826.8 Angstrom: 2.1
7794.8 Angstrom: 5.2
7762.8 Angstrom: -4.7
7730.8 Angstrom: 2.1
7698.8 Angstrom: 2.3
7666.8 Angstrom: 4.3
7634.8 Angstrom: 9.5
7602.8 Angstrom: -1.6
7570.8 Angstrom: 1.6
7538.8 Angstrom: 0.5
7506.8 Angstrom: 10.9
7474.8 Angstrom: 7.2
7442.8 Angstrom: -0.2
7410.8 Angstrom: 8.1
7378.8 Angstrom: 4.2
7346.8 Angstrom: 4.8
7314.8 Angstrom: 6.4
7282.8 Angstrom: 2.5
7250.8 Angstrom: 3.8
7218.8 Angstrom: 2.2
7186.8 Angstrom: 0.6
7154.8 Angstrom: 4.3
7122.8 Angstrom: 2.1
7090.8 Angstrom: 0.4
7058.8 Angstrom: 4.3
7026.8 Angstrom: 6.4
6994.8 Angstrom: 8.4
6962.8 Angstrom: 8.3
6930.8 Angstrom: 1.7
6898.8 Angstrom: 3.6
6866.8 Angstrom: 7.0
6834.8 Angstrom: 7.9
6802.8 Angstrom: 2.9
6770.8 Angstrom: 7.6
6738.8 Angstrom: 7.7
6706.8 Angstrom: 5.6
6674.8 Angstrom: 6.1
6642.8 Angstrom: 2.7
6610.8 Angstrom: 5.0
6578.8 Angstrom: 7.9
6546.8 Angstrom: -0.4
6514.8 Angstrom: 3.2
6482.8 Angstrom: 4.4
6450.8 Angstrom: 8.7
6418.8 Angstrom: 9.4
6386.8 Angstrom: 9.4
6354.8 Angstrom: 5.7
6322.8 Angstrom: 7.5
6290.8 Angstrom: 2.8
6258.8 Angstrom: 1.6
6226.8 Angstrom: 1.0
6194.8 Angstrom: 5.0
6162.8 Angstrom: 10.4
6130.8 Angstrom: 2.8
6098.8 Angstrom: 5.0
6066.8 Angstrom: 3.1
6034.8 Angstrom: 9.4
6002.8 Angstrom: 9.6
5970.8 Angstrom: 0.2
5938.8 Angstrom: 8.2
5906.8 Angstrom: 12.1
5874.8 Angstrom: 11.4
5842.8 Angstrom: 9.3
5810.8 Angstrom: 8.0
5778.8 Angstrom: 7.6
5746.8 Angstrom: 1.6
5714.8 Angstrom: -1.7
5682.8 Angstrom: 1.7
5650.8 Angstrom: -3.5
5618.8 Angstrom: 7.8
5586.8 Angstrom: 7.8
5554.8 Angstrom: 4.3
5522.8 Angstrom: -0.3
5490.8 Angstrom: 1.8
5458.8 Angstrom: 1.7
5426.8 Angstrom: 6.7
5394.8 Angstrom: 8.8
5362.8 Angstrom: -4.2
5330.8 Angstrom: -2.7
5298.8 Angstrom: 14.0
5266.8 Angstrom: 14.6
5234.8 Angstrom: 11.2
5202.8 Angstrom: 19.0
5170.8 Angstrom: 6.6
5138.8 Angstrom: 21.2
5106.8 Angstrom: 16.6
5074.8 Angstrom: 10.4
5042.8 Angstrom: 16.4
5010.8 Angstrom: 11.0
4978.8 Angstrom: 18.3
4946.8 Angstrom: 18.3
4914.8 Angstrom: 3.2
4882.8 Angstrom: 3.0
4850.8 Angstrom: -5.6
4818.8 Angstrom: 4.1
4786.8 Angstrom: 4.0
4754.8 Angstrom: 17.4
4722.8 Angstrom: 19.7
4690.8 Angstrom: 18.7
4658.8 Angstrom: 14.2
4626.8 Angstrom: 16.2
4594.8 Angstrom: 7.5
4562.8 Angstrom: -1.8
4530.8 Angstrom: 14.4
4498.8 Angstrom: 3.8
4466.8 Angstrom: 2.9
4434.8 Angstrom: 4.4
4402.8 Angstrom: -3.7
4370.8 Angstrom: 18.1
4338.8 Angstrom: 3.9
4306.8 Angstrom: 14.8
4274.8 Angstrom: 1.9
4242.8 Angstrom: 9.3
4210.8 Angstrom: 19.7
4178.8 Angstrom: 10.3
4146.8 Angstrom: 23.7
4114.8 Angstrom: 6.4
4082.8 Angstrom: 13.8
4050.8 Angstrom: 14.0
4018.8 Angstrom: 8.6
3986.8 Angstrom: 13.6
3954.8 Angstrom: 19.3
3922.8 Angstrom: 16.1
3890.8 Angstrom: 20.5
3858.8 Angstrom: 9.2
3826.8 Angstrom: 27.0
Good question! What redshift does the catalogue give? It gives 1.30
